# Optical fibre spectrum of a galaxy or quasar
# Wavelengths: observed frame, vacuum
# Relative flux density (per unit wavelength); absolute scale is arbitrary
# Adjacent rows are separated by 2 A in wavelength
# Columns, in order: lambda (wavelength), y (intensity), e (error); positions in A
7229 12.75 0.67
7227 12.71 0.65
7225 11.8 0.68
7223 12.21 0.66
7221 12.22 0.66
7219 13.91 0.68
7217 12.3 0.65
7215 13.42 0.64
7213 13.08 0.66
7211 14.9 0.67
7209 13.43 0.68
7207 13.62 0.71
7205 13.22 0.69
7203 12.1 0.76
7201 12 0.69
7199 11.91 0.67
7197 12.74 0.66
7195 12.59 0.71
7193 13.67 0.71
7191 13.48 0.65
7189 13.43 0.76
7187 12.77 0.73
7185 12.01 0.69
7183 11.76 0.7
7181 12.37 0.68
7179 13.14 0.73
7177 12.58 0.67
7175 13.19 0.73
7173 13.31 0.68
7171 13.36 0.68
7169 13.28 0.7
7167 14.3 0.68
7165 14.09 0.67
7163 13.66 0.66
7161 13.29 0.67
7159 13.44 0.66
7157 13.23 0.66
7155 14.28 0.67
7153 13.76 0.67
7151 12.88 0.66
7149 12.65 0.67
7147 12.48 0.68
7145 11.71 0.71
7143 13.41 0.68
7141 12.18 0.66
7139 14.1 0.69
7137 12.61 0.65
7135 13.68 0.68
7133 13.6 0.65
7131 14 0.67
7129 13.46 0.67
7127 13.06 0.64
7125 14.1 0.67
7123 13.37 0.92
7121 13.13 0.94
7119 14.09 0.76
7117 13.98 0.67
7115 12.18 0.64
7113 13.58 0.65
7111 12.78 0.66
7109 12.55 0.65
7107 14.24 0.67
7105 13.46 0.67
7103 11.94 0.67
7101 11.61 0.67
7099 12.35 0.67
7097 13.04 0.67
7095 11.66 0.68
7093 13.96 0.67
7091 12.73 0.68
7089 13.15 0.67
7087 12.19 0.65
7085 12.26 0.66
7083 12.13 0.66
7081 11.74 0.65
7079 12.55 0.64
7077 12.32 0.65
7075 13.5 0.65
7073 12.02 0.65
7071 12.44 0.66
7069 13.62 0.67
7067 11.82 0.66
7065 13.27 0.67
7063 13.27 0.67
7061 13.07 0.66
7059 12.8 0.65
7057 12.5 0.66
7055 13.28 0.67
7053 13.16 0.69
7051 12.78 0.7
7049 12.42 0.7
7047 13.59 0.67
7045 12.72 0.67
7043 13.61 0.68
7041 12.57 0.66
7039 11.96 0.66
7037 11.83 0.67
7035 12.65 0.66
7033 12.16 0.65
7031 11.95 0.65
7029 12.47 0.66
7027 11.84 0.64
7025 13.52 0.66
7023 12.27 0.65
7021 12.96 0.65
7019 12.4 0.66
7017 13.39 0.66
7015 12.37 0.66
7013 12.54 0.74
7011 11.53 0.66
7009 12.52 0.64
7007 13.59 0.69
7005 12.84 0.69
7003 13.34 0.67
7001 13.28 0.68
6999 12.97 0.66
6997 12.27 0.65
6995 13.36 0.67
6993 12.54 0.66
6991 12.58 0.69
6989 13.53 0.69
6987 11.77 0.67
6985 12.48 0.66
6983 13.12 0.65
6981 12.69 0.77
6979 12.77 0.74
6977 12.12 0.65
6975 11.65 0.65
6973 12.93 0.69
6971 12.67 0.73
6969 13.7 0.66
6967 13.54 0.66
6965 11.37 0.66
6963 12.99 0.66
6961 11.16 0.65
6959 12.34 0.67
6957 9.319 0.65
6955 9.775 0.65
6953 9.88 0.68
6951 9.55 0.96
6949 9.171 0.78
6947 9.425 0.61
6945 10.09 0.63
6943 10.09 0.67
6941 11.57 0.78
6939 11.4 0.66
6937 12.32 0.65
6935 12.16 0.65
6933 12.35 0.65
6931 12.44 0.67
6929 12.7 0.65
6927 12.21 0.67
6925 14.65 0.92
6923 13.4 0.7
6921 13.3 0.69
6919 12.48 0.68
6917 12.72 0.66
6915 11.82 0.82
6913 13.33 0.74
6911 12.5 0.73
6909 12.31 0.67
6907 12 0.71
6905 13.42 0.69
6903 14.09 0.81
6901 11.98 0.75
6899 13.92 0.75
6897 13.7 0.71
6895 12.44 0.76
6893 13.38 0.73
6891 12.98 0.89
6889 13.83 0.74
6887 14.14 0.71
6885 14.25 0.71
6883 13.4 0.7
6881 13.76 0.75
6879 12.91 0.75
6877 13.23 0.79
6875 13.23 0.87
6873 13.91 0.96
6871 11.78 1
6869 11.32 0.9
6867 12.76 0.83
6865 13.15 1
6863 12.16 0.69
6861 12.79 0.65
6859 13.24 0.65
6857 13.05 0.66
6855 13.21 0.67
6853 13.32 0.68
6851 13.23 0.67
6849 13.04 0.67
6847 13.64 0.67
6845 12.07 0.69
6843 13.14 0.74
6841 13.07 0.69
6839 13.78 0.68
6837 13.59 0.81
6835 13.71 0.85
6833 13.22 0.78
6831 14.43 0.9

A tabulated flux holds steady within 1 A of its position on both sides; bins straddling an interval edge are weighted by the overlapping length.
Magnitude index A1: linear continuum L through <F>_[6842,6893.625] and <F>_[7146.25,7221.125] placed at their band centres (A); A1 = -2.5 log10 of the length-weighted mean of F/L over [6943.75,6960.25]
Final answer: 0.30 mag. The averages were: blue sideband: 13.1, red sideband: 13.1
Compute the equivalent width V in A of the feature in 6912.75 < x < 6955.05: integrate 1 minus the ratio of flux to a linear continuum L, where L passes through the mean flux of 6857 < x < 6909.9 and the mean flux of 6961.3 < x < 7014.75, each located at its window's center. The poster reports 4.0 A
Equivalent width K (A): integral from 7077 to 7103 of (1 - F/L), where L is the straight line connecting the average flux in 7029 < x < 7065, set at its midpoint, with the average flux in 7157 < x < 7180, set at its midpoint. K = 1.10 A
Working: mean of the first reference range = 12.7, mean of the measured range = 12.4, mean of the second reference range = 13.4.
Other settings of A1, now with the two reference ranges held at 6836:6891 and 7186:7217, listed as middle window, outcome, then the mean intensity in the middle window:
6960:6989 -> 0.05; 12.5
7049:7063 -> 0.02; 12.9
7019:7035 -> 0.05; 12.5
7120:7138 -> -0.03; 13.4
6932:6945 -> 0.14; 11.5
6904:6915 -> 0.04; 12.6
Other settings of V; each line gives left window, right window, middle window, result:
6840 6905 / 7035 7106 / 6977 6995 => 0.2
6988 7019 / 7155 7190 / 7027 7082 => 1.2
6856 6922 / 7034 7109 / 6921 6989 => 5.5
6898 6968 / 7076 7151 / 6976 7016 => -1.4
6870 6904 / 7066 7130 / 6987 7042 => 1.8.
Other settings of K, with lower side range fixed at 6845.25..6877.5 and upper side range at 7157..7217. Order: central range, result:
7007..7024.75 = 0.5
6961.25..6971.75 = 0.2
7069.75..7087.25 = 0.9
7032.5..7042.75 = 0.5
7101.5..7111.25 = 0.1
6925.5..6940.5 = 0.8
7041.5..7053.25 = 0.0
